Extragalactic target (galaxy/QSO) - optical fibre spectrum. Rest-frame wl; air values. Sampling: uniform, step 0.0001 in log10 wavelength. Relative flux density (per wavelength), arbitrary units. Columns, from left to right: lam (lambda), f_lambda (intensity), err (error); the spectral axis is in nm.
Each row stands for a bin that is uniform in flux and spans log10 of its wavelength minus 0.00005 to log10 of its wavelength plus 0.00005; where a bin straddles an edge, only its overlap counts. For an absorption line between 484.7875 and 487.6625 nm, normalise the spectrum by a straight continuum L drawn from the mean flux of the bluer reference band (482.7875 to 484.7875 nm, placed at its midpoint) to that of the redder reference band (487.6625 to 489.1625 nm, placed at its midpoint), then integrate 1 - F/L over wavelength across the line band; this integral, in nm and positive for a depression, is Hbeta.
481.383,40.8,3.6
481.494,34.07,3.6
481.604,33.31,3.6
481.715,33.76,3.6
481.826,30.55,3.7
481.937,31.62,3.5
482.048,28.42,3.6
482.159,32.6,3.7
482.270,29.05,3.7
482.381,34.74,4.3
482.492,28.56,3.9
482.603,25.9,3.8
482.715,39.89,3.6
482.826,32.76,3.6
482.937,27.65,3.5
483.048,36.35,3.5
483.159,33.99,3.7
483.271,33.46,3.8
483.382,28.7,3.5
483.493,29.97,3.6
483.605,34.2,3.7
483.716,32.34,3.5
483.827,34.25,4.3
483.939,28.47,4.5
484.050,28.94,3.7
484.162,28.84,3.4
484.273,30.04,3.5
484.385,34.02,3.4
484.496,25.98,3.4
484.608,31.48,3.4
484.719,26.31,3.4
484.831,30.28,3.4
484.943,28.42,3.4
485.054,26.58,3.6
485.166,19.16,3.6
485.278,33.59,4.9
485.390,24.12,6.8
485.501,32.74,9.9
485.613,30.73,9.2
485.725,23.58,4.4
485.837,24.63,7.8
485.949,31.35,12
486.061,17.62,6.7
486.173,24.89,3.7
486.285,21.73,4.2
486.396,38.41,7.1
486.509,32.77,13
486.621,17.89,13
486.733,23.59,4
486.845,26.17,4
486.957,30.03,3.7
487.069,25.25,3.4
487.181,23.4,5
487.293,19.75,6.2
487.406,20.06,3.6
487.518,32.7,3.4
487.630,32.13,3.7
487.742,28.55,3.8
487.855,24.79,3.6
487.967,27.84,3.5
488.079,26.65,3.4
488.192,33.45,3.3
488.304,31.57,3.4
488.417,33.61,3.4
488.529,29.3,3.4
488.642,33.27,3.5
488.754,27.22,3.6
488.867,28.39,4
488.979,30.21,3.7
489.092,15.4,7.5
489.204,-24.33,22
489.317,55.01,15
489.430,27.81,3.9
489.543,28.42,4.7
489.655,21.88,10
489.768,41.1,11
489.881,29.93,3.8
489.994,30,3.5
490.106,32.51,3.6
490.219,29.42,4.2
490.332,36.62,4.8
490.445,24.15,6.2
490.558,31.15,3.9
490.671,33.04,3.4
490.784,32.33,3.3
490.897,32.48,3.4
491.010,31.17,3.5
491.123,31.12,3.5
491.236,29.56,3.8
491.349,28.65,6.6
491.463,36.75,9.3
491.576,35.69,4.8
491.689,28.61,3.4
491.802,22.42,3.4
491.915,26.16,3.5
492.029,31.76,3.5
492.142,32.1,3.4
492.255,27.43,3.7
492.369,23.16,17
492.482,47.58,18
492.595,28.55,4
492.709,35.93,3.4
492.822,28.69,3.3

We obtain 0.282 nm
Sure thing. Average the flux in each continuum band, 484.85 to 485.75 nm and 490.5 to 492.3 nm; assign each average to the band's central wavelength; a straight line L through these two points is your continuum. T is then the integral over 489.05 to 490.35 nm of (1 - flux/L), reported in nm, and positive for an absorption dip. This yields 0.13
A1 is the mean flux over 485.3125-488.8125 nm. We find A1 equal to 27.5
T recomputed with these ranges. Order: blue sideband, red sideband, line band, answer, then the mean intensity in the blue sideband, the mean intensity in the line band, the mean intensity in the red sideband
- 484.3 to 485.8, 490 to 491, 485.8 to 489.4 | 0.401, 28.2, 26.4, 31.4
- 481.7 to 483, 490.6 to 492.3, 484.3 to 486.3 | 0.247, 31.2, 27.2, 30.6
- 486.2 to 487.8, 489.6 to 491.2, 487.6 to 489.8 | 0.108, 26.6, 27.4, 31.2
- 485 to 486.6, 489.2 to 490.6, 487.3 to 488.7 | -0.027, 27.1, 29.1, 29.9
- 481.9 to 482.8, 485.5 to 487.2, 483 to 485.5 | -0.083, 31.4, 30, 26.4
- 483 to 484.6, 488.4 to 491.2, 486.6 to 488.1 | 0.204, 31.4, 25.8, 28.8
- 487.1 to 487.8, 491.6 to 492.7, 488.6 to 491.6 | -0.072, 26.1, 29.1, 30.2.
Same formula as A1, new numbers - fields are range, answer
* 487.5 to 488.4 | 29.7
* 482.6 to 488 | 28.5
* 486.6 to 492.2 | 28.4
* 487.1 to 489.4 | 26.4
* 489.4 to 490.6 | 30.3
